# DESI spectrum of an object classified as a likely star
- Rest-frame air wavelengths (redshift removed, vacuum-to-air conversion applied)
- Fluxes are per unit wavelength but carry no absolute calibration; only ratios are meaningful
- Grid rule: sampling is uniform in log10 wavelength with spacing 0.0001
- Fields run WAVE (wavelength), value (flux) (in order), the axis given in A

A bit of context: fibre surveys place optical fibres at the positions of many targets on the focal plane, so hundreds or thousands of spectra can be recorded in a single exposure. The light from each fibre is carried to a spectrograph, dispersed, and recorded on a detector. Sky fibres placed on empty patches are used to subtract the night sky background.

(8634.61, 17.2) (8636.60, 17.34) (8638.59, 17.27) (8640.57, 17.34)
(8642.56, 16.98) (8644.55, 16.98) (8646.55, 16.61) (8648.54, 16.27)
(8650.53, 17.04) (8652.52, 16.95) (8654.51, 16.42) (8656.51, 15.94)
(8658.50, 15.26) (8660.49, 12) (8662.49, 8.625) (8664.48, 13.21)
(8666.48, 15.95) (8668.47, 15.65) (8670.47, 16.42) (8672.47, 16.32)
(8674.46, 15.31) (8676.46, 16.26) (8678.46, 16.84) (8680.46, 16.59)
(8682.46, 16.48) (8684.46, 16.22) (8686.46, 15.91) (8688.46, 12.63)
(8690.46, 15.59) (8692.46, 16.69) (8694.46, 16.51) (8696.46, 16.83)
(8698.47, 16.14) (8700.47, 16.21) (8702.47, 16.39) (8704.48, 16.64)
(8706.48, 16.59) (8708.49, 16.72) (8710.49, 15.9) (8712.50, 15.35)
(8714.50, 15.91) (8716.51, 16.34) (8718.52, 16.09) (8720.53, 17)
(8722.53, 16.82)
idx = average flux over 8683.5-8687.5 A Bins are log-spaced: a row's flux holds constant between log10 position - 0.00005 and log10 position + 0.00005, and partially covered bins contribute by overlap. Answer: 16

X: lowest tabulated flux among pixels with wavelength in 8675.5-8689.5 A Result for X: 12.63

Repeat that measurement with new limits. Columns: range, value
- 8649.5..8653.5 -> 16.95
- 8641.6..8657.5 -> 15.94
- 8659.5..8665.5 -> 8.625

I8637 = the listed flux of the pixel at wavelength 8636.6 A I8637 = 17.34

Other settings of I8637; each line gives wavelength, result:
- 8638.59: 17.27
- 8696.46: 16.83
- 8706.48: 16.59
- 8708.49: 16.72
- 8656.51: 15.94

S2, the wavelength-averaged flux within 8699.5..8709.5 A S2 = 16.5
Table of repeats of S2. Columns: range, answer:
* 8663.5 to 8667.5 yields 14.6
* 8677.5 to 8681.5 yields 16.7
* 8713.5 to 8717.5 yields 16.1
